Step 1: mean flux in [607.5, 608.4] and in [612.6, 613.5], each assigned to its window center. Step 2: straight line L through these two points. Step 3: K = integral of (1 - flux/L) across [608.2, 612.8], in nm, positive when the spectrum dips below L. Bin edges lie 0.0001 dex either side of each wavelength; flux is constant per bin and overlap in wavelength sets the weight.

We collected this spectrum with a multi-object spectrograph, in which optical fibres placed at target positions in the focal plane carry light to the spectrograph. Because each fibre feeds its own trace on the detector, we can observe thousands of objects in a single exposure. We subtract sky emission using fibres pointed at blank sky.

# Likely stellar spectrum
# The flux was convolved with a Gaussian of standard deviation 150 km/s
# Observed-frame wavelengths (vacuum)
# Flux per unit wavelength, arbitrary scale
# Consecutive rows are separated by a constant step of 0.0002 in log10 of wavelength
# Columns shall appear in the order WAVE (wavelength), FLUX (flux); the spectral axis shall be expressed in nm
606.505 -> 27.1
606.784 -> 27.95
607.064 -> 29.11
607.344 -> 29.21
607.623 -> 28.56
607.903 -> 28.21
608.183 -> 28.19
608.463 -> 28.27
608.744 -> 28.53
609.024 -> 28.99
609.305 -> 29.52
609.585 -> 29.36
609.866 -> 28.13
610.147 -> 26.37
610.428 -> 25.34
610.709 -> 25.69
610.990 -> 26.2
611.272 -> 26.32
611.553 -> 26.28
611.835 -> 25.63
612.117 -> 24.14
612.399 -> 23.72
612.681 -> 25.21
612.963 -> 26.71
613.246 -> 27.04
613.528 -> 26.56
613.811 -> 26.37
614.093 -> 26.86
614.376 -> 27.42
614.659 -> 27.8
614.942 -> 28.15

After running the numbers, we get 0.10 nm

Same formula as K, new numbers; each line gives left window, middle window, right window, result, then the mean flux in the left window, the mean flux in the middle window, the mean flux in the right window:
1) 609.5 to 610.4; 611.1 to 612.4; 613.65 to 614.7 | 0.09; 27.5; 25.4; 27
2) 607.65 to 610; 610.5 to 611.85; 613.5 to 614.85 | 0.09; 28.6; 26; 27.1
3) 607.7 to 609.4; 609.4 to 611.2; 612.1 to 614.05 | 0.04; 28.6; 26.9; 25.8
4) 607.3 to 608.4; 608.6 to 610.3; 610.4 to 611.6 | -0.08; 28.5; 28.5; 26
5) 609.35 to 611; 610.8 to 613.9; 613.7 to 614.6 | 0.14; 27.1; 25.8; 27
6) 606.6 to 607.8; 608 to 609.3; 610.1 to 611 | -0.06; 28.6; 28.6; 25.8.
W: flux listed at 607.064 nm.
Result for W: 29.11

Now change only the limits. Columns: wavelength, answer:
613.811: 26.37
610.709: 25.69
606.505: 27.1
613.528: 26.56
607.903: 28.21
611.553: 26.28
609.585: 29.36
